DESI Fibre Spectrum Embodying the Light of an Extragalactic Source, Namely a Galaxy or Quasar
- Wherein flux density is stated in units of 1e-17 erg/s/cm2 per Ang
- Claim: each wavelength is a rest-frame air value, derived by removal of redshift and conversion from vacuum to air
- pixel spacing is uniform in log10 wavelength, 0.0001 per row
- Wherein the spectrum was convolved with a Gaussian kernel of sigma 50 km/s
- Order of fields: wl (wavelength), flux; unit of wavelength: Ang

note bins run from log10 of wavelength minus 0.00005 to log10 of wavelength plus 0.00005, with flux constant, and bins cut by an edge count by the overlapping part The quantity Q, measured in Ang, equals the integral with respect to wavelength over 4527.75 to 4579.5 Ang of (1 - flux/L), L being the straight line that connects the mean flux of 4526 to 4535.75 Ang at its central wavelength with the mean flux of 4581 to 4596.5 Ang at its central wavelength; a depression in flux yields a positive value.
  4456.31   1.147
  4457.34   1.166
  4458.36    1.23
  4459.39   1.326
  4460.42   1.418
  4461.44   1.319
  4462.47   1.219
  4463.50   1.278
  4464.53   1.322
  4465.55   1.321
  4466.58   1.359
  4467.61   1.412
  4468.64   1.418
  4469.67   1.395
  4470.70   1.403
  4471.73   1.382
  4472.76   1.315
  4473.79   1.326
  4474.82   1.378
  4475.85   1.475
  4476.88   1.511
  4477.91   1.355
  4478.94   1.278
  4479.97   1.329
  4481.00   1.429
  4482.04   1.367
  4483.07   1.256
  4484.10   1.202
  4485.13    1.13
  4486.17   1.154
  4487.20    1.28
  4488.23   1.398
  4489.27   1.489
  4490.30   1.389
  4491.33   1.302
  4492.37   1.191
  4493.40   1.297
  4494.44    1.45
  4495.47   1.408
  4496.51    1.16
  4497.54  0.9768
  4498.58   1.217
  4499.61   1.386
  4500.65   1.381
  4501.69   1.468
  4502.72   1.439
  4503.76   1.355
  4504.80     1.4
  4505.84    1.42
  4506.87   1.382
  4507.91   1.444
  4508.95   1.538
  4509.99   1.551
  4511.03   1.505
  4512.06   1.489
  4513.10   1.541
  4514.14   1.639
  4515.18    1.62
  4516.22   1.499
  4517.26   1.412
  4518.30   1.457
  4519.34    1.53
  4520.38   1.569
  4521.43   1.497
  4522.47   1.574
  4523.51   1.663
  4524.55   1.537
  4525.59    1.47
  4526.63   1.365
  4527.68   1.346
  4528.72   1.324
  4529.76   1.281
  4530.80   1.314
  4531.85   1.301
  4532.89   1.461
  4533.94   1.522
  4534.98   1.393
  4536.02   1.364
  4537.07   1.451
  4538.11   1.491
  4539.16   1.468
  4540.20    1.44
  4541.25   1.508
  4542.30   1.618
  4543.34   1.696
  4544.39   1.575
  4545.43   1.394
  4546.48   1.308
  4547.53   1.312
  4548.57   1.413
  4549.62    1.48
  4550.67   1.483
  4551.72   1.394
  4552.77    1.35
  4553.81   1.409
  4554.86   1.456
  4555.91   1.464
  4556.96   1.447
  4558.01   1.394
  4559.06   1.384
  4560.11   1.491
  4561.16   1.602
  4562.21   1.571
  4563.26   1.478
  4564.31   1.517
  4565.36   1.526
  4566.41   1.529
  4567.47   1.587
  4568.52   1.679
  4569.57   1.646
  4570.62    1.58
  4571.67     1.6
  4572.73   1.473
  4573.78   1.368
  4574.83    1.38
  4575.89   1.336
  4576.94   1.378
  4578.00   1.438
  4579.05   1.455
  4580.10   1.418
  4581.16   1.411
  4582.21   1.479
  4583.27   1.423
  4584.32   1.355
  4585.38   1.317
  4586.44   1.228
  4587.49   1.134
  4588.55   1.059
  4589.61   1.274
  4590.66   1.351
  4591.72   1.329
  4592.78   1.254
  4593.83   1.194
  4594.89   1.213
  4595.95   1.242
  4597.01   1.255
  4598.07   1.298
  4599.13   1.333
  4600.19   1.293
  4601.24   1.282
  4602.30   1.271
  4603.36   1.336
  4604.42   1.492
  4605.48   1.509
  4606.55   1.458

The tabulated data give -4.86 Ang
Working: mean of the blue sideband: 1.37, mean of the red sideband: 1.28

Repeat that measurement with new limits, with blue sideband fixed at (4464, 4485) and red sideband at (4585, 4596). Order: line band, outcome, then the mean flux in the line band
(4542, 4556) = -1.9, 1.45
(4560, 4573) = -3.1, 1.56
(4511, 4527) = -2.6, 1.53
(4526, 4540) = -1.1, 1.39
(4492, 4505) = 0.1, 1.32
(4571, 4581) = -1.4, 1.43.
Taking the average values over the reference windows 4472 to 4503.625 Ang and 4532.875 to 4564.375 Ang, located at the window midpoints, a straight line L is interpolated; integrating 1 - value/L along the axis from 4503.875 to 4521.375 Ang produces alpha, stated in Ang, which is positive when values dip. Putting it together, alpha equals -1.5 Ang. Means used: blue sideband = 1.33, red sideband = 1.46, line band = 1.5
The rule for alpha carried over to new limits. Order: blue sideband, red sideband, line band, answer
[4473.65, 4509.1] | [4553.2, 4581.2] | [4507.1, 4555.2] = -1.76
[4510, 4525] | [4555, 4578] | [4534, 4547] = 0.35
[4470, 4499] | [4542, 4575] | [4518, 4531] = -0.46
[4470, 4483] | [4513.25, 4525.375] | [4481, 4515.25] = 2.18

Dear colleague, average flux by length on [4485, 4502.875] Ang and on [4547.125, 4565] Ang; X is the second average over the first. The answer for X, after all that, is 1.11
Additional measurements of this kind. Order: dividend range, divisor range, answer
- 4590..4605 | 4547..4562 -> 0.90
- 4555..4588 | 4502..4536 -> 0.99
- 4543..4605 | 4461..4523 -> 1.01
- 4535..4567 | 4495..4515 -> 1.04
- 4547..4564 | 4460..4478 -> 1.06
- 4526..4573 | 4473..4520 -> 1.06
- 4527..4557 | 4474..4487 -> 1.08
